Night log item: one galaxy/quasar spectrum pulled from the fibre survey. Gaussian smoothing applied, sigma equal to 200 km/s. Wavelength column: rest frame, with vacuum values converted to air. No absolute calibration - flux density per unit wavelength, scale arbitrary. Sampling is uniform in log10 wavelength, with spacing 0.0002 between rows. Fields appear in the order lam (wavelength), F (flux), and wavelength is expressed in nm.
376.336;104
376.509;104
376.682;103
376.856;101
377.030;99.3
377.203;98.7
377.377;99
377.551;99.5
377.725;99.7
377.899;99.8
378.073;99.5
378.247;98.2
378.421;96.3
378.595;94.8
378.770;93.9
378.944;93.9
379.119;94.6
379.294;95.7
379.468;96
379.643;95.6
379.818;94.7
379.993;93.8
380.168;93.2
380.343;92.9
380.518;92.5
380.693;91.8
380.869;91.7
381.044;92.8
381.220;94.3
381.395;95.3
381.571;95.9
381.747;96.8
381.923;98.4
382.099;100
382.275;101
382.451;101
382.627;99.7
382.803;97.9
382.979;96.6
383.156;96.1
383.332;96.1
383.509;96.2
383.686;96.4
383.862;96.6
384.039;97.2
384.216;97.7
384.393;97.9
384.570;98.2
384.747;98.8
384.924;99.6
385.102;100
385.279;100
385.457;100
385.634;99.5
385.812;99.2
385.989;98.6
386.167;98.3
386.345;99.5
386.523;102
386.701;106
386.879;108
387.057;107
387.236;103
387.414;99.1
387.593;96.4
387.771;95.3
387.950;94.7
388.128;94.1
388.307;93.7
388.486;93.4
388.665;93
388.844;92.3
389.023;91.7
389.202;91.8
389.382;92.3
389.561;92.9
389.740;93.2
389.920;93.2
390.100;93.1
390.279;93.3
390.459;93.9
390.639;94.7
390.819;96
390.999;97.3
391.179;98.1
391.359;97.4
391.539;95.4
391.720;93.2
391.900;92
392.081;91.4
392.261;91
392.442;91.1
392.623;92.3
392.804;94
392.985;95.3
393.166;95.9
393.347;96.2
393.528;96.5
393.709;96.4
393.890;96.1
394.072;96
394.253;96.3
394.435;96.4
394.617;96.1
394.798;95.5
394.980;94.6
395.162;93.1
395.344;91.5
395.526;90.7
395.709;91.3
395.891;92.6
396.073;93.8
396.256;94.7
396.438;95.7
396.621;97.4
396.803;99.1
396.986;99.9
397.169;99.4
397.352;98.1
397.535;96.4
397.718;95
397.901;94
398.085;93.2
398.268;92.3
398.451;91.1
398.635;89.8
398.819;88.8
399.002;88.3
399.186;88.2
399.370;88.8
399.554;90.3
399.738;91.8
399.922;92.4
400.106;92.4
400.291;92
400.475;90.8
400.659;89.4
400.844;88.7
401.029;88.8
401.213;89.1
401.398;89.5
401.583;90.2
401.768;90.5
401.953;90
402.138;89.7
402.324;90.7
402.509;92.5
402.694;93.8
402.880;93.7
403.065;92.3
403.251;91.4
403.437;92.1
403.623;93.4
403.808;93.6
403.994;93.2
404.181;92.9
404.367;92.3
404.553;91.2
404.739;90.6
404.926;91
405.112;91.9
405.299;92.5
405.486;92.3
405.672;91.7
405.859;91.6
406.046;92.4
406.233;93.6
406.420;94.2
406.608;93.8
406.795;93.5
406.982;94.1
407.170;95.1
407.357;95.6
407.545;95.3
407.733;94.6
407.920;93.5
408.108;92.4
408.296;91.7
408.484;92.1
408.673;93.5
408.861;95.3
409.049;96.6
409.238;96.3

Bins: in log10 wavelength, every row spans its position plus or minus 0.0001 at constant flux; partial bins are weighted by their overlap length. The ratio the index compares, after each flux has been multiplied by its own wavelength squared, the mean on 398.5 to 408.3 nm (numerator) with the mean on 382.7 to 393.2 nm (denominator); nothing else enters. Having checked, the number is 1.03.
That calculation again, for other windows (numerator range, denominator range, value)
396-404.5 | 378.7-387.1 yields 1.04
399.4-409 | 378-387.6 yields 1.05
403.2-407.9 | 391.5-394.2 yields 1.05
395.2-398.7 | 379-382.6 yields 1.08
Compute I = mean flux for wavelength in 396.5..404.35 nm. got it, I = 92.3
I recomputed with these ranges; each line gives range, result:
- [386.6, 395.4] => 95.3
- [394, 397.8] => 95.4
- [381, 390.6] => 97.2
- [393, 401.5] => 93.4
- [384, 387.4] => 101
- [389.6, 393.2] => 94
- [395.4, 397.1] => 95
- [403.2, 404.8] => 92.4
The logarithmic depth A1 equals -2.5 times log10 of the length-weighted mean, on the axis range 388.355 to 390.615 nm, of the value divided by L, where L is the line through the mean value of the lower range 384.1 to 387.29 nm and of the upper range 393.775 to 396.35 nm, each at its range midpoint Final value 0.059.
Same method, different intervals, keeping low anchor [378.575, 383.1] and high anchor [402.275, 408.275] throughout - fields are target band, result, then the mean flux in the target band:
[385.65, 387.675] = -0.072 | 101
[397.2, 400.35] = 0.018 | 92.1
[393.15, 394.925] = -0.023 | 96.2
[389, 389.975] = 0.024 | 92.5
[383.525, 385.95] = -0.038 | 98.5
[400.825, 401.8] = 0.046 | 89.5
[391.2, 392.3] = 0.006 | 93.8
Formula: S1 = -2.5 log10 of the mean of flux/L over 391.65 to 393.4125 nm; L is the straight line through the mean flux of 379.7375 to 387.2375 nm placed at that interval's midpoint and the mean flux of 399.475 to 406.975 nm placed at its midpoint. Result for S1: 0.02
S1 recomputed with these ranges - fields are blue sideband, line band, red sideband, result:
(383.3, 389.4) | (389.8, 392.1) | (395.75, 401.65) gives 0.015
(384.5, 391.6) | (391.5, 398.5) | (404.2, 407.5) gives 0.009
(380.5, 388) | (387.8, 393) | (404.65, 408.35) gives 0.037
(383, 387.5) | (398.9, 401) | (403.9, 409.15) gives 0.058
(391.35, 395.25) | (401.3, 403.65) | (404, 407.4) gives 0.021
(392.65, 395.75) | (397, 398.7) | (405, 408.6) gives -0.004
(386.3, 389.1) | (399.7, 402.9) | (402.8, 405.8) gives 0.030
